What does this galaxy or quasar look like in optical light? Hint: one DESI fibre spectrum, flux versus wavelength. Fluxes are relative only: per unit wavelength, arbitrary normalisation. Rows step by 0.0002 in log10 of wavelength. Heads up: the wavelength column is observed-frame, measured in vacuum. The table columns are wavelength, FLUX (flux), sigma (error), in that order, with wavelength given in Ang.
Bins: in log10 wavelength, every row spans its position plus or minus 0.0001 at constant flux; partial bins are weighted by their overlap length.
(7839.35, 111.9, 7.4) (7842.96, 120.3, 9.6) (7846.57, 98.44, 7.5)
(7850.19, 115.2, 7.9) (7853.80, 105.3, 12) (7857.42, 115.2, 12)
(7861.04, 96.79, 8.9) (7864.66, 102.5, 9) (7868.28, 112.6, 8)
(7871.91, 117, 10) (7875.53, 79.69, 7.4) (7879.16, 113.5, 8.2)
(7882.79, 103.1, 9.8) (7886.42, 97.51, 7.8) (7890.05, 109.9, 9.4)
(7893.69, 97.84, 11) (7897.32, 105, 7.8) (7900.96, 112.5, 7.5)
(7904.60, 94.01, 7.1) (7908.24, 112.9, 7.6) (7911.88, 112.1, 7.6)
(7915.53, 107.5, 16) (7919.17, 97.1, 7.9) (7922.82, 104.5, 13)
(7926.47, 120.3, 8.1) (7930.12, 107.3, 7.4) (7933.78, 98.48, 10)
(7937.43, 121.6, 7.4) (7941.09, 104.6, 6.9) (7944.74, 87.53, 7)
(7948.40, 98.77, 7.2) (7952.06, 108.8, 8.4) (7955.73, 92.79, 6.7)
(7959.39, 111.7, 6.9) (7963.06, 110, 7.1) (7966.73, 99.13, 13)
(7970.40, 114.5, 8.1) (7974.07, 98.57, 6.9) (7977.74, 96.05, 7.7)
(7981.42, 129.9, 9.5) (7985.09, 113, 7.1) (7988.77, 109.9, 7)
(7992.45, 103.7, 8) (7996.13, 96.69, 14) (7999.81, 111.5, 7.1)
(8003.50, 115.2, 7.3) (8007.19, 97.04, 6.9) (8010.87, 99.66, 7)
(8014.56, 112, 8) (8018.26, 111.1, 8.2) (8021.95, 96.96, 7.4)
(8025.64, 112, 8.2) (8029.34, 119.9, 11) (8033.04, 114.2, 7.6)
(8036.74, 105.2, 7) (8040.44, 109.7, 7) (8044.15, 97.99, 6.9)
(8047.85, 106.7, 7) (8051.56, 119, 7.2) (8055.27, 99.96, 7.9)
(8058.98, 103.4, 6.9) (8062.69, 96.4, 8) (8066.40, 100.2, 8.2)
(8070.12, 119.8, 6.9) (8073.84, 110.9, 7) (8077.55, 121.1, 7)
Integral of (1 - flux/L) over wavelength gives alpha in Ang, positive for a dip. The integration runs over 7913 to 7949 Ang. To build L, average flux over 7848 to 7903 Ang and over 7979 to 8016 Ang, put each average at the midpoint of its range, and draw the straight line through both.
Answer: 0.6 Ang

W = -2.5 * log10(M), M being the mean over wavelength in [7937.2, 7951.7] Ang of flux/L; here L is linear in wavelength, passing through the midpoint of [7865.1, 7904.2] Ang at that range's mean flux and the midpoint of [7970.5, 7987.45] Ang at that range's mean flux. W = 0.06 mag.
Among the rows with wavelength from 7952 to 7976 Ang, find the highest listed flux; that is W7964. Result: 114.5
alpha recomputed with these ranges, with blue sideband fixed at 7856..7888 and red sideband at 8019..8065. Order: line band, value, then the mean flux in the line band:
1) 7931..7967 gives 0.6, 104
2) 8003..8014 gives 0.3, 104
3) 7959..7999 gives -0.6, 108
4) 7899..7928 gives -0.7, 107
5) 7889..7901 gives -0.1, 105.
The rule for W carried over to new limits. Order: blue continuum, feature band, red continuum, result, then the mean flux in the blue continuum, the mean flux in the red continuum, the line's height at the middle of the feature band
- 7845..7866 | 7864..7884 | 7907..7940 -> 0.02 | 106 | 109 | 107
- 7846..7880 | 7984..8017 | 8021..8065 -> 0.00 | 106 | 107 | 107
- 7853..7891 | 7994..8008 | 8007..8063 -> 0.01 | 105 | 107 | 106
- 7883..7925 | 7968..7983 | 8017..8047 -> -0.02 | 105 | 108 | 107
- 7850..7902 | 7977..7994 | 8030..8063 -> -0.05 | 105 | 107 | 106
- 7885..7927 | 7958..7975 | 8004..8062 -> -0.01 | 106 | 107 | 106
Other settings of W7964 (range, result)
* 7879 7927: 120.3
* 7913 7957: 121.6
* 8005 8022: 112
